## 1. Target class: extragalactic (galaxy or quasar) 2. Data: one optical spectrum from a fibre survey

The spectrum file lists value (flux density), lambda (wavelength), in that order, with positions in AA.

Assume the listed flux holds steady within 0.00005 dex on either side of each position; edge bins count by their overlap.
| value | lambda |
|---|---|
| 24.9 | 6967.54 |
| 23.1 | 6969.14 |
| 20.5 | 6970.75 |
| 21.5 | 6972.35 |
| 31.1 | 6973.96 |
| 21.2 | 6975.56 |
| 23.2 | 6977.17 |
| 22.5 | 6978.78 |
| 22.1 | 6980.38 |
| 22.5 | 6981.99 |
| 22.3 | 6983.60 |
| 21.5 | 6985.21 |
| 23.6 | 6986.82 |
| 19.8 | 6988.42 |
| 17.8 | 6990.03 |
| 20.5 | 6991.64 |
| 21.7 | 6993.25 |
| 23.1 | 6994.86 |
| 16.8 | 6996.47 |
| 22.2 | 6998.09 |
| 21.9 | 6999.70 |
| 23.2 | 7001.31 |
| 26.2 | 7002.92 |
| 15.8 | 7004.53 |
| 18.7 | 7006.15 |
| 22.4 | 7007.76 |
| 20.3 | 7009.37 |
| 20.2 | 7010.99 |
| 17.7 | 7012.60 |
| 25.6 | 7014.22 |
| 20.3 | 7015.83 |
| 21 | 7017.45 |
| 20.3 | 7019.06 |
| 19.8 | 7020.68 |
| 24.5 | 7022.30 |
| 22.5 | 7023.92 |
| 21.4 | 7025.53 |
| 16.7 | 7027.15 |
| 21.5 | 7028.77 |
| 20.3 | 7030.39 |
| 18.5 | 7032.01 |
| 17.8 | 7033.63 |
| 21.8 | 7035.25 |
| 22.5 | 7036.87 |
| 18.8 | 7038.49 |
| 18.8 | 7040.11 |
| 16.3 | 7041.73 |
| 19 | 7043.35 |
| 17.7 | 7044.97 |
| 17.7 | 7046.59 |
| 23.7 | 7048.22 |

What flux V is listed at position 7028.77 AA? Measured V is 21.5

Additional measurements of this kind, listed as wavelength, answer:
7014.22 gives 25.6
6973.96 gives 31.1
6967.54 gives 24.9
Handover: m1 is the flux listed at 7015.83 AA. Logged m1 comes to 20.3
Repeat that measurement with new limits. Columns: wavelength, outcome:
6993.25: 21.7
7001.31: 23.2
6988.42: 19.8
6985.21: 21.5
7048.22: 23.7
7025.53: 21.4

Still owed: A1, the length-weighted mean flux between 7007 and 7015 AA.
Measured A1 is 21.2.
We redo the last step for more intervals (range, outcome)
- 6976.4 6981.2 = 22.6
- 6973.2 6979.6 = 24.5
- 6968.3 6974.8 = 24.1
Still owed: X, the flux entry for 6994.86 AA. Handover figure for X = 23.1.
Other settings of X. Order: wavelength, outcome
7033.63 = 17.8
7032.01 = 18.5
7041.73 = 16.3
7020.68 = 19.8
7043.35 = 19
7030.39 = 20.3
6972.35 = 21.5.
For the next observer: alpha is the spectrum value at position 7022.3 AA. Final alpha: 24.5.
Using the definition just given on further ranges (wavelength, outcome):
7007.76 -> 22.4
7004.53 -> 15.8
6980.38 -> 22.1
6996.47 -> 16.8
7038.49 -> 18.8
